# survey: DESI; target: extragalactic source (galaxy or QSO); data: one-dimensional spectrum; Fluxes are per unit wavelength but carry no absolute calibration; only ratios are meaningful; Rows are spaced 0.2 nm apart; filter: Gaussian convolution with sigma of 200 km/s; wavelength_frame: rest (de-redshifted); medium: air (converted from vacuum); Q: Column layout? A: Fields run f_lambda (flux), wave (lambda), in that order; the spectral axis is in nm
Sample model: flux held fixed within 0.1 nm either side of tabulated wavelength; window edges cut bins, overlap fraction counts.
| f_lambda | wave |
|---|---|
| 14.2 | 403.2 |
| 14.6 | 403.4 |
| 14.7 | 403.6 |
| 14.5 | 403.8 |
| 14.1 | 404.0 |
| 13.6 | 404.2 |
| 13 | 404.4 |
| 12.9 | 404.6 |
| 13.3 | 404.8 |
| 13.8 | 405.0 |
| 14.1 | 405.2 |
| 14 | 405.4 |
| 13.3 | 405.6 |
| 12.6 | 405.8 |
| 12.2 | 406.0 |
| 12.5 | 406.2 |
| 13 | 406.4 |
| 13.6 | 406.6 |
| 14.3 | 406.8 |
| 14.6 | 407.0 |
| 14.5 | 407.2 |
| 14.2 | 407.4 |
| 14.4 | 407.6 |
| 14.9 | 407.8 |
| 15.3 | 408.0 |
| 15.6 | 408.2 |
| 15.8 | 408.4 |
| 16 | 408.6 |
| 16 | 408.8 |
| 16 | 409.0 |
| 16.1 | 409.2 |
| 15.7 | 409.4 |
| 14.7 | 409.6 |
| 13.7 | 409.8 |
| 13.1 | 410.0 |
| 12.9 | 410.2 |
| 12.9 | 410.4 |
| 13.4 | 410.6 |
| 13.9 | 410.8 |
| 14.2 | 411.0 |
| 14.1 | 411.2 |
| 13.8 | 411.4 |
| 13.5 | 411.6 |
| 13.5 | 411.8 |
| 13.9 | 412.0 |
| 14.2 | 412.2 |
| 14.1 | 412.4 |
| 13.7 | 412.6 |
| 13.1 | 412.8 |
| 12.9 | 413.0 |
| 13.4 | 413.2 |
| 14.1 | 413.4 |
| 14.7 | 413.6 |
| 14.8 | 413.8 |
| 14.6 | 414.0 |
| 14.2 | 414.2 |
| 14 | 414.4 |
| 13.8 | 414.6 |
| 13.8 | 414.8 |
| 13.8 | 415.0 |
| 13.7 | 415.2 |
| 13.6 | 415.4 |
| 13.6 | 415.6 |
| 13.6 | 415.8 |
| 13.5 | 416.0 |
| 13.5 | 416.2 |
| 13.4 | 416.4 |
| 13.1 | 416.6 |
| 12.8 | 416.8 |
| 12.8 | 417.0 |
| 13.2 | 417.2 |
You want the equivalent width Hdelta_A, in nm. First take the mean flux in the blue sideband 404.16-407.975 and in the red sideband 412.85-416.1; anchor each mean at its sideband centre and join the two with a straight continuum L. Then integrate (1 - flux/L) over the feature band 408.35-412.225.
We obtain -0.167 nm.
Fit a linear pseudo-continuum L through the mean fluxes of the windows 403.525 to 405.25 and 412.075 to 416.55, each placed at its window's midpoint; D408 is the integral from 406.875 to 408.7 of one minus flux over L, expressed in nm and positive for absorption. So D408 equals -0.17 nm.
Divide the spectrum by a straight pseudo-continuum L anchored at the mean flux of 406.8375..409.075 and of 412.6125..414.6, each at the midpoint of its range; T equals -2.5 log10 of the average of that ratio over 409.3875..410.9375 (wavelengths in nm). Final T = 0.08 mag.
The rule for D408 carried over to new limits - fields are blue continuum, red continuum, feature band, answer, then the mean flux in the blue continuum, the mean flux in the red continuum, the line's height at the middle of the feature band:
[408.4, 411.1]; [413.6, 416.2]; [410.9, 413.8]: 0.08 nm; 14.6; 13.9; 14.2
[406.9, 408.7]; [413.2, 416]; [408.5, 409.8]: -0.07 nm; 15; 14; 14.8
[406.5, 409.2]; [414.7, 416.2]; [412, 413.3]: 0.05 nm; 15.1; 13.6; 14.2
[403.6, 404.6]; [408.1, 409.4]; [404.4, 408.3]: 0.26 nm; 13.8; 15.9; 14.8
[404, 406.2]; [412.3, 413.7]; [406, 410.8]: -0.34 nm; 13.3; 13.7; 13.5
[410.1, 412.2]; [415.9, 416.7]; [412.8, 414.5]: -0.07 nm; 13.6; 13.4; 13.5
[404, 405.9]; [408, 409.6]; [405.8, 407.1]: 0.09 nm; 13.4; 15.8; 14.3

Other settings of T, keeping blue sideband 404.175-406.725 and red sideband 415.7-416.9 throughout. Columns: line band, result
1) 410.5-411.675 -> -0.04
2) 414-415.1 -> -0.05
